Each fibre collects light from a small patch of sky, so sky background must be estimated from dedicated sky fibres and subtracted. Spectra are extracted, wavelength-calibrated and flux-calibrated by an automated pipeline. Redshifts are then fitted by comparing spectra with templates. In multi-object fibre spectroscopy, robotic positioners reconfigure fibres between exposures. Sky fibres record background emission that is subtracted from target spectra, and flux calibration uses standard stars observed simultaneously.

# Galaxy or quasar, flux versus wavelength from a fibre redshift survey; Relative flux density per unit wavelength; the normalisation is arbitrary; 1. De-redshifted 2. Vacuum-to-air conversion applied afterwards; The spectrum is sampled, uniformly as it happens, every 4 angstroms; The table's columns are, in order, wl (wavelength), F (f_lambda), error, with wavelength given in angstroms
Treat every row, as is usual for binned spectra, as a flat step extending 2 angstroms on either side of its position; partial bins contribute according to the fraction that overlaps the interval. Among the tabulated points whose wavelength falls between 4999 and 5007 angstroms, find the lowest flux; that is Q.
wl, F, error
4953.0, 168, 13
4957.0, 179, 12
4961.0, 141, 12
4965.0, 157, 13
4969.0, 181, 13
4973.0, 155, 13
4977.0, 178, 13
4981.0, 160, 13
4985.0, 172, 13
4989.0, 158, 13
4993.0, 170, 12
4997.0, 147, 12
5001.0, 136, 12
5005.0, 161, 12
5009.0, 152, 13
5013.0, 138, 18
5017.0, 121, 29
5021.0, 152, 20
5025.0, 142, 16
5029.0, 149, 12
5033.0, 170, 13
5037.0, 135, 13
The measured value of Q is 136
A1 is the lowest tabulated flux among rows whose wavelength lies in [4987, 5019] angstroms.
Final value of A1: 121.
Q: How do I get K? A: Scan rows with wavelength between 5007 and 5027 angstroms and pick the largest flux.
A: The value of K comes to 152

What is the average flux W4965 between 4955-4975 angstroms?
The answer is 163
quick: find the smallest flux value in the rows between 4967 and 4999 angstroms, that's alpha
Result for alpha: 147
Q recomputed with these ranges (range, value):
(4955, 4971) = 141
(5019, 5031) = 142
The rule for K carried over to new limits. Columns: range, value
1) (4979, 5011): 172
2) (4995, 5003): 147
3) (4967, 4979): 181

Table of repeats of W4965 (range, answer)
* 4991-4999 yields 158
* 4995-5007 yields 148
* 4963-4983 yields 166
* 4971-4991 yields 165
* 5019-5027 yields 147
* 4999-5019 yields 142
